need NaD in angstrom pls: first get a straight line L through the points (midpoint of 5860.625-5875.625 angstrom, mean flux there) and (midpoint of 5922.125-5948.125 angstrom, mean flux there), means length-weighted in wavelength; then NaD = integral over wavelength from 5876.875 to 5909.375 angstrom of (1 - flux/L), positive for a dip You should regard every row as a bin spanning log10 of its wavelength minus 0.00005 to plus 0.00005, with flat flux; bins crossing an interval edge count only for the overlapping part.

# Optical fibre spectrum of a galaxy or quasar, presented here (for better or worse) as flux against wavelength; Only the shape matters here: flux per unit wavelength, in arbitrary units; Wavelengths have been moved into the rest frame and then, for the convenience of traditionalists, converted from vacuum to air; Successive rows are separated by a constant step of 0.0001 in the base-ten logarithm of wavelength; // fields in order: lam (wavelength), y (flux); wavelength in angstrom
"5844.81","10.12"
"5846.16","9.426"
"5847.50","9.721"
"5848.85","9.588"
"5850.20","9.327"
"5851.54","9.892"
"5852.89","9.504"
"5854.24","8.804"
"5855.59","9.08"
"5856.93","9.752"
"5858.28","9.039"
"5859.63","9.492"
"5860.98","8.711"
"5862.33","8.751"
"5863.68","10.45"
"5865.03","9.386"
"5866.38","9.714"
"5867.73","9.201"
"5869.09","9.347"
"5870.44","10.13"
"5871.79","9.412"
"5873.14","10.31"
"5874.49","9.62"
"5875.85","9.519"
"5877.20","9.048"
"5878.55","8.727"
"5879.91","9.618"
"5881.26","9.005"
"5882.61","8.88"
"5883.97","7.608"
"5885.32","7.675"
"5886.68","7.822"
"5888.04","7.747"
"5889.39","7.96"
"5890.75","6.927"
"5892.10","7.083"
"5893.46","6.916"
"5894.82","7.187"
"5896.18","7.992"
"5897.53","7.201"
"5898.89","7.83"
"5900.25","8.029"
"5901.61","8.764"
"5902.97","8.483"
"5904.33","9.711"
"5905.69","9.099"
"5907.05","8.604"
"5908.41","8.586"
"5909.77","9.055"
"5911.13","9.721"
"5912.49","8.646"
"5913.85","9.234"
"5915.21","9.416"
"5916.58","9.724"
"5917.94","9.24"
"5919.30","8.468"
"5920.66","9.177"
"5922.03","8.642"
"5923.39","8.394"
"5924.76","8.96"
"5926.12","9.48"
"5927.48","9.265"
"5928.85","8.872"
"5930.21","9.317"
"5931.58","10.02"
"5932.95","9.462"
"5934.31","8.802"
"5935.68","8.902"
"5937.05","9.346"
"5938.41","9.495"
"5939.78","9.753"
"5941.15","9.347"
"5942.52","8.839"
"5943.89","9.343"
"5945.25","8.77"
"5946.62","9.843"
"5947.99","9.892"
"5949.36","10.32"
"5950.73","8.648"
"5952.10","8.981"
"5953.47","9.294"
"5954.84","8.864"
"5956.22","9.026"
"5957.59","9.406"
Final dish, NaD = 4.3 angstrom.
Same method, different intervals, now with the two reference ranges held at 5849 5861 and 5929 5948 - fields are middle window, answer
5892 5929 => 2.7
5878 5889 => 1.1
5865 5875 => -0.3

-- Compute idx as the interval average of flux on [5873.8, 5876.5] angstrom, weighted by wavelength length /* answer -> 9.56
